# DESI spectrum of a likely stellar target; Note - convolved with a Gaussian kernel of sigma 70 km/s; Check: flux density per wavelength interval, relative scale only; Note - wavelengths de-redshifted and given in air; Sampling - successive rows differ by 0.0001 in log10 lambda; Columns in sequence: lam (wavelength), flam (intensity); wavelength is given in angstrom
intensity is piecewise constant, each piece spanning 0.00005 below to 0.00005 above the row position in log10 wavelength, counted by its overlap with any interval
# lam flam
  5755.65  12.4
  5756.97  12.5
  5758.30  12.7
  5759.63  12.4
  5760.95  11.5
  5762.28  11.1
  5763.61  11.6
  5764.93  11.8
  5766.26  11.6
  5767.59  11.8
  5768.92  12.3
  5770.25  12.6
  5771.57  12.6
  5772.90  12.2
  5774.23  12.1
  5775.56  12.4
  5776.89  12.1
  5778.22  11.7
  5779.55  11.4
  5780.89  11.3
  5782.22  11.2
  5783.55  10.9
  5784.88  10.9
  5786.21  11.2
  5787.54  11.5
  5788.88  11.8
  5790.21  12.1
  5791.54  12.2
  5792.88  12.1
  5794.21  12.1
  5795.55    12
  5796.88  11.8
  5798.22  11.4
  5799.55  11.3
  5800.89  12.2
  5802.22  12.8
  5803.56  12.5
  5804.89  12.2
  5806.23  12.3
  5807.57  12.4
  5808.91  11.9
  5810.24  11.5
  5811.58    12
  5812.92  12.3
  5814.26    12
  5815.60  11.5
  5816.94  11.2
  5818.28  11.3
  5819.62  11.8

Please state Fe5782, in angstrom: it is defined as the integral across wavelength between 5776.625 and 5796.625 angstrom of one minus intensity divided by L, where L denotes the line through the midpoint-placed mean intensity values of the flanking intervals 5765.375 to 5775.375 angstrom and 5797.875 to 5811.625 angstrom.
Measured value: 0.8 angstrom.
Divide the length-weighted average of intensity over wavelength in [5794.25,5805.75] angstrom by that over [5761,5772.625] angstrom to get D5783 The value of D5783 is 1.01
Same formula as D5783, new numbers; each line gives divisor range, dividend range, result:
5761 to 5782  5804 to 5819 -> 1.00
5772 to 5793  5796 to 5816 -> 1.03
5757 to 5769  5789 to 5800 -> 1.00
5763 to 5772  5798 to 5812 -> 1.00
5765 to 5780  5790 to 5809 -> 1.00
